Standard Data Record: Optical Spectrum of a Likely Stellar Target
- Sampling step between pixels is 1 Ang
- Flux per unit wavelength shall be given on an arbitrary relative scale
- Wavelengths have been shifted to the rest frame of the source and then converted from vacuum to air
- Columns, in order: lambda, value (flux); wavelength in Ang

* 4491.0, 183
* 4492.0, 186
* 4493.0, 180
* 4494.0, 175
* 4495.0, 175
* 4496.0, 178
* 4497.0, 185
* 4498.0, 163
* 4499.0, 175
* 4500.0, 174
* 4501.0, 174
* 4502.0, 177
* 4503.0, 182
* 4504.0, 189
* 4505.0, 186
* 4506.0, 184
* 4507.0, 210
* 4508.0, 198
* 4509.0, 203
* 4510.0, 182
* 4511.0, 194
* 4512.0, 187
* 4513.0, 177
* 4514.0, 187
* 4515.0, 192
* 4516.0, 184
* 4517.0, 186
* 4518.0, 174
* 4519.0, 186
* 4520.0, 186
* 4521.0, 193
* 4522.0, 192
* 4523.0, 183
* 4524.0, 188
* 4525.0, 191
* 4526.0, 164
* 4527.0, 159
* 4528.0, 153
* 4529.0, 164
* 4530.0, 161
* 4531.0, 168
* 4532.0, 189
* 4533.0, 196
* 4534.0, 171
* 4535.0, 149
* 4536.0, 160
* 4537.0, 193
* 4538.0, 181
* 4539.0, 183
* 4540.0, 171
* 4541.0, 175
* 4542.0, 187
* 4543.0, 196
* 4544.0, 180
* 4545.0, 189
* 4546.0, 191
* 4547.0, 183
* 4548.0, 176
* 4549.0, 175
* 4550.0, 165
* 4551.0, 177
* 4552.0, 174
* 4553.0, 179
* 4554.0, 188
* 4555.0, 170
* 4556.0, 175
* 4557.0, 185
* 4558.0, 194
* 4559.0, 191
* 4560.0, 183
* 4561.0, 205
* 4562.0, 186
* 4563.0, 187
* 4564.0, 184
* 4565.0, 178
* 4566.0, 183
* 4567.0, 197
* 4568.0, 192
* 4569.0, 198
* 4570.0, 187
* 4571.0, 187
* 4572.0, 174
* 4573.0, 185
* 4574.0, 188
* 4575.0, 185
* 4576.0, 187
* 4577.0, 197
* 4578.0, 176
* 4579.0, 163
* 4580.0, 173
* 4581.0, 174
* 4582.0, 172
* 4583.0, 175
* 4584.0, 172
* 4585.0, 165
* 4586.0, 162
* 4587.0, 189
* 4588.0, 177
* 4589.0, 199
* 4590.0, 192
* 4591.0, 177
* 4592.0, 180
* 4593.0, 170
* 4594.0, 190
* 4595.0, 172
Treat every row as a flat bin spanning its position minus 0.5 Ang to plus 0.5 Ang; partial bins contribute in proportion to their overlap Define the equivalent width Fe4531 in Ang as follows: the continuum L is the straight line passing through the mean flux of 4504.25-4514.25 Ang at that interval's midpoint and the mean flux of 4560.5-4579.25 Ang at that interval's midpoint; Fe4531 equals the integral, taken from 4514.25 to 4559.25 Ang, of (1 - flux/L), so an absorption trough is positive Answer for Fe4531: 2.3 Ang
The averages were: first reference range 191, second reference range 187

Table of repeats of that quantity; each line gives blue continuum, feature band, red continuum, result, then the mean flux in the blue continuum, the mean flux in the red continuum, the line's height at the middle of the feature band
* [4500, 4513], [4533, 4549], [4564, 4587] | 0.4 Ang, 188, 181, 184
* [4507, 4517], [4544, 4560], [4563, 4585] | 0.3 Ang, 190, 182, 185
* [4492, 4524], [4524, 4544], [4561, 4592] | 1.0 Ang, 184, 182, 184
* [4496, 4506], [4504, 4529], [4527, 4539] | -1.4 Ang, 179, 171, 175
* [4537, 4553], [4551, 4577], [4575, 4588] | -1.1 Ang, 181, 176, 178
